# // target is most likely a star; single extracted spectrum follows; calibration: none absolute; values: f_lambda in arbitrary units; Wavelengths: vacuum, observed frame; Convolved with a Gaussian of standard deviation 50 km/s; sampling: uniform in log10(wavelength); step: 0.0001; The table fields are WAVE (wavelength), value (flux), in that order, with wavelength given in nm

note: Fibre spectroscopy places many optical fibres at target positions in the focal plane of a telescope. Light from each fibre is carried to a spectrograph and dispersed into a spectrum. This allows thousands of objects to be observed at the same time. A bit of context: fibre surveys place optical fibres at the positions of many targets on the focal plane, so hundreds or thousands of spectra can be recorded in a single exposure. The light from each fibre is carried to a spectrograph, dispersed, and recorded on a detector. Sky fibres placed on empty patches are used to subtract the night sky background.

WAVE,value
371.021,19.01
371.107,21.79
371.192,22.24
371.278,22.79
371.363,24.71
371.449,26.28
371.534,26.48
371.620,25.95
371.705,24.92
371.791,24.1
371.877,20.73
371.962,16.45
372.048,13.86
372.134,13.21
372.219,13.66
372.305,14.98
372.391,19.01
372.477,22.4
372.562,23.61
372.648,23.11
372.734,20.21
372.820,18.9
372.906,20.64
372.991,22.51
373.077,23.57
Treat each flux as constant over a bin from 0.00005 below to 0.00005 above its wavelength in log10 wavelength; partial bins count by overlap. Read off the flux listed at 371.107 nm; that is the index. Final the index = 21.79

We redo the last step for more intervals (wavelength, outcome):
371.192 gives 22.24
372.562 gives 23.61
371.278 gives 22.79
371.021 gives 19.01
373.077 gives 23.57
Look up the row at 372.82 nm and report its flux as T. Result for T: 18.9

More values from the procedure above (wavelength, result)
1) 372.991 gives 22.51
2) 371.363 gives 24.71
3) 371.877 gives 20.73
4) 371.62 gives 25.95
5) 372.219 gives 13.66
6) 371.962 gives 16.45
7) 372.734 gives 20.21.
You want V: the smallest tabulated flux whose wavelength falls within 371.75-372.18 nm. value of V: 13.21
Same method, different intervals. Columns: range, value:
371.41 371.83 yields 24.1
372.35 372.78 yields 19.01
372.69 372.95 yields 18.9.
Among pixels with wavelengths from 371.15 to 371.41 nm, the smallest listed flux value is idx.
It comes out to 22.24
